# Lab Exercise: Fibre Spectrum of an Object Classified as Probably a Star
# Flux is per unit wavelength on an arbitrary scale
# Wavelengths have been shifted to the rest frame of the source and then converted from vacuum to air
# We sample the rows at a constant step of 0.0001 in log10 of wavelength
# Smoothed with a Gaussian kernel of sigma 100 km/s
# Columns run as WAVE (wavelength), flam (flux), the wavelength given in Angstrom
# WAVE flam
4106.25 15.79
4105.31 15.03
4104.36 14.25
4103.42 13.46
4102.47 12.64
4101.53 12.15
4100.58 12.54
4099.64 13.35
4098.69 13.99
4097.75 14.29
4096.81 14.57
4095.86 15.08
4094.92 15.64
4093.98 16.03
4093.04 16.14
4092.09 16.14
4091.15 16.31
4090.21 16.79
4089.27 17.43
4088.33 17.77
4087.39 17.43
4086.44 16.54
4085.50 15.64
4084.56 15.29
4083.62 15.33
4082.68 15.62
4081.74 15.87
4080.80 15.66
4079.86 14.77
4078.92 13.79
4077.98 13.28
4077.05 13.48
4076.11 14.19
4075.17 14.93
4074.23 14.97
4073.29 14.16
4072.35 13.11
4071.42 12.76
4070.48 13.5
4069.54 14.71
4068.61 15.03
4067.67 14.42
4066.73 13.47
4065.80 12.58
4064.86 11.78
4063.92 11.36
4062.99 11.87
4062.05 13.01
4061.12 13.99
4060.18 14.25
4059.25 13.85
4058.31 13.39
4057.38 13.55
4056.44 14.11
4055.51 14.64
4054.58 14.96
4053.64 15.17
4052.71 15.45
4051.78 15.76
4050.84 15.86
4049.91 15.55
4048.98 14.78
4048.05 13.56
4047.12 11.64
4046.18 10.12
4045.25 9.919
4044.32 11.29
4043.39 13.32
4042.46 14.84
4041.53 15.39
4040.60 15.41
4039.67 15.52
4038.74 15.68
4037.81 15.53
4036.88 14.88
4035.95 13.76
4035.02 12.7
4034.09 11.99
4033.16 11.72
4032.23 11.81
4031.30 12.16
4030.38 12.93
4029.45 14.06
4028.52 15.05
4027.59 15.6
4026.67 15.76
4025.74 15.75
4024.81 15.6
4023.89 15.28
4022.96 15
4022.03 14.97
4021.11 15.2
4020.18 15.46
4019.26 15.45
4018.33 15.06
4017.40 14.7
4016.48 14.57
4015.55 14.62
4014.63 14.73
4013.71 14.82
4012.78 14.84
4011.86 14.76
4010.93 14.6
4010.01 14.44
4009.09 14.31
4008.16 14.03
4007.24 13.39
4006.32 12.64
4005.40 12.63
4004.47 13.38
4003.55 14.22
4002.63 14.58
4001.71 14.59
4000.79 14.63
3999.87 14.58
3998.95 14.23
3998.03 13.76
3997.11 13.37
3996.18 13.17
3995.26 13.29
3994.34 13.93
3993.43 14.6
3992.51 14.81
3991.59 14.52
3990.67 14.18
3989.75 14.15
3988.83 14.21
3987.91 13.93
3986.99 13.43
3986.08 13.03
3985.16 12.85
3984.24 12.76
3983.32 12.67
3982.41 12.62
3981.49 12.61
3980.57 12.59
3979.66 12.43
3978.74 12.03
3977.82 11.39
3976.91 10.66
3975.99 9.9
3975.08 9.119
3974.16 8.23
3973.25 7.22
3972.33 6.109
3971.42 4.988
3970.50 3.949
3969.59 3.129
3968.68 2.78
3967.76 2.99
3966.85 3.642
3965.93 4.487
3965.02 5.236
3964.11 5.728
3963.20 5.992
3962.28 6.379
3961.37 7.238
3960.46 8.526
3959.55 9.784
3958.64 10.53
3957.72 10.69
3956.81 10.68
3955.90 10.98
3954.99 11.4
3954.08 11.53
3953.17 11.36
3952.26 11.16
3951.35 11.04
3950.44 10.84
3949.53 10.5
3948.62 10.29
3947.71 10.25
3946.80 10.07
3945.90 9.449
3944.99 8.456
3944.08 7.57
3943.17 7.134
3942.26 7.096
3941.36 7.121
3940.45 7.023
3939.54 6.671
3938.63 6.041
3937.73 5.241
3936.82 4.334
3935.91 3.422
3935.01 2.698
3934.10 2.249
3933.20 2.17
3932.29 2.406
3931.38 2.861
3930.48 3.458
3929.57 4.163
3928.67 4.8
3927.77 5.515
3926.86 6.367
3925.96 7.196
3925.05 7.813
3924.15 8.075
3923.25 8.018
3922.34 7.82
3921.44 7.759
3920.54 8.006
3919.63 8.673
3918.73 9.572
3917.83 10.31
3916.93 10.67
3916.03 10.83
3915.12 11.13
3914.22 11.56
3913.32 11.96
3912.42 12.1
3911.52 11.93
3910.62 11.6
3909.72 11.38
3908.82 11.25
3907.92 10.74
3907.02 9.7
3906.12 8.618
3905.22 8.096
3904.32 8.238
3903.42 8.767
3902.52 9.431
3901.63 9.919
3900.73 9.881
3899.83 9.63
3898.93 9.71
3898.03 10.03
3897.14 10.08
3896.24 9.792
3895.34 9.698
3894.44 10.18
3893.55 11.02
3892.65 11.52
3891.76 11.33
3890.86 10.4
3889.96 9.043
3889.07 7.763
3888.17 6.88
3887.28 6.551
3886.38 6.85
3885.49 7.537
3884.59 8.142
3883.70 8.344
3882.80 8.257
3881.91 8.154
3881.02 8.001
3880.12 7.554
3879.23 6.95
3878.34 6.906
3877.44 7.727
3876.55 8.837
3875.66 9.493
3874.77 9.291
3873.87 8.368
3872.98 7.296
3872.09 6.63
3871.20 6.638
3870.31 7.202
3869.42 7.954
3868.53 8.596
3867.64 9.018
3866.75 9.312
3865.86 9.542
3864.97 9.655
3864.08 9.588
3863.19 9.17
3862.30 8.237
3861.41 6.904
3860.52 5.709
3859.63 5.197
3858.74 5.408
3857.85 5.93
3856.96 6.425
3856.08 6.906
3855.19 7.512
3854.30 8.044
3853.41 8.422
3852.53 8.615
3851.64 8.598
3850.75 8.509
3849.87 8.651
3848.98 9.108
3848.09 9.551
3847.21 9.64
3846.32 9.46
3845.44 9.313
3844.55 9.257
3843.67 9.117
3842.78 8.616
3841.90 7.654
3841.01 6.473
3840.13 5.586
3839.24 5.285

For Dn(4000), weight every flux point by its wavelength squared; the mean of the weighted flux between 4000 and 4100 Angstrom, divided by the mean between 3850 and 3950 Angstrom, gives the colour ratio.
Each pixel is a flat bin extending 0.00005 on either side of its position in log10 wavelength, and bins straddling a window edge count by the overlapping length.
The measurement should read 1.91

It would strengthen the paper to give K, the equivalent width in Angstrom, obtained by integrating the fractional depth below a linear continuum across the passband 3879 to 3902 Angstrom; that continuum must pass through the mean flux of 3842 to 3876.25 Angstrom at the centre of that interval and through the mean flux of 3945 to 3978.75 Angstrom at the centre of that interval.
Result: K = -2.1 Angstrom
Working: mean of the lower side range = 8.18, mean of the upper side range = 8.34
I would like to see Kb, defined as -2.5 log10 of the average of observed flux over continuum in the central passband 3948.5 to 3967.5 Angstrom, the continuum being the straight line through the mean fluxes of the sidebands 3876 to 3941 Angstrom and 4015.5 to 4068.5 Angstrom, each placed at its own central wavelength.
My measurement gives 0.16 mag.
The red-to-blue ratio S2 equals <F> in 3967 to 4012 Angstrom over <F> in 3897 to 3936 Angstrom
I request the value 1.45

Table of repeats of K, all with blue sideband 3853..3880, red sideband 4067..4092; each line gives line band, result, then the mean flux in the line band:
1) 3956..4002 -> 5.12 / 10.4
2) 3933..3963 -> 6.83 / 8.22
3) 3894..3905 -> -0.85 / 9.58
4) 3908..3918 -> -2.12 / 11.3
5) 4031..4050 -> 0.54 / 13.4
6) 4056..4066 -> 0.96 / 13.1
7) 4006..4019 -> -1.65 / 14.4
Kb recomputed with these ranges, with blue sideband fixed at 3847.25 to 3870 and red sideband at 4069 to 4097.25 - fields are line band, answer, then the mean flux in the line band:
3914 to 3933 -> 0.34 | 7.35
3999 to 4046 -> -0.07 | 14.2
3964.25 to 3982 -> 0.49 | 7.54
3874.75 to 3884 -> 0.08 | 8.08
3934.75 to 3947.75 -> 0.50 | 6.8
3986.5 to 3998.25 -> -0.13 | 14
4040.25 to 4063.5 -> 0.03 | 13.8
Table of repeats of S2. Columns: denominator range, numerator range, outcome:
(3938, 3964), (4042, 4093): 1.58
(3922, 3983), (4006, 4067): 1.86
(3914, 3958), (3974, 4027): 1.76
